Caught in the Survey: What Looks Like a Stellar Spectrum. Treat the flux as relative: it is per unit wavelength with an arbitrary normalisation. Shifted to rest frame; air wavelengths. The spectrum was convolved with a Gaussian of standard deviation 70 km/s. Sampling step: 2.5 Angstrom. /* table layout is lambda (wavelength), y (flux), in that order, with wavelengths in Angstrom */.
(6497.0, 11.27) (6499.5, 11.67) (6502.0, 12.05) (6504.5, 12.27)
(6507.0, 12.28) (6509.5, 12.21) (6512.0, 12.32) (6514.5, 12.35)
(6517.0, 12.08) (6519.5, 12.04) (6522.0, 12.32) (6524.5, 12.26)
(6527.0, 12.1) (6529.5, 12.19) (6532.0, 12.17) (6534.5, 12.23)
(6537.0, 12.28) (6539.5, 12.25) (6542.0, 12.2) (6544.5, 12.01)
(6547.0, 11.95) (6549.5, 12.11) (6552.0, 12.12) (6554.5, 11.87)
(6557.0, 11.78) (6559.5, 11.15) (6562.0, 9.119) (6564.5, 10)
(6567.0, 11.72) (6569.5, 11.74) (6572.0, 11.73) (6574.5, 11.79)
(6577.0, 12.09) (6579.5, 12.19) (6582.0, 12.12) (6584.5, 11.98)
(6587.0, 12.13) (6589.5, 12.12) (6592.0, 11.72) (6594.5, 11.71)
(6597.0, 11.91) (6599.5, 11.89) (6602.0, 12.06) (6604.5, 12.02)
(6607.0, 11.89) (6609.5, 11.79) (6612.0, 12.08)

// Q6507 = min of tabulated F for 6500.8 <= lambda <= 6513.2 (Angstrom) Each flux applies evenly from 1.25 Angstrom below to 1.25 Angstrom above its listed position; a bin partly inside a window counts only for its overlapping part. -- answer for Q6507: 12.05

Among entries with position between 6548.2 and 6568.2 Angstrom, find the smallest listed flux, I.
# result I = 9.119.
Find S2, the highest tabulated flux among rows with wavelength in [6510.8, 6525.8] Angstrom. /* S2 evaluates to 12.35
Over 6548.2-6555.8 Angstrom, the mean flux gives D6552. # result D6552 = 12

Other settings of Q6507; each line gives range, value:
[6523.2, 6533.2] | 12.1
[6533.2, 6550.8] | 11.95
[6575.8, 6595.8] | 11.71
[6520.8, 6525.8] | 12.26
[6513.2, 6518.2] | 12.08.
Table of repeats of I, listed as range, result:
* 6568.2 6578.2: 11.73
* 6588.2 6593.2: 11.72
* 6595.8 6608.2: 11.89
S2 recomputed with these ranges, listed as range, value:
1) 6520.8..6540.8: 12.32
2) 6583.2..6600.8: 12.13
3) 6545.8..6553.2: 12.12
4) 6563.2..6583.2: 12.19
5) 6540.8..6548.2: 12.2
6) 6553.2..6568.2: 11.87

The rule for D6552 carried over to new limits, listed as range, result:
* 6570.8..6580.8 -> 12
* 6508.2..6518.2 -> 12.2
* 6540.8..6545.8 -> 12.1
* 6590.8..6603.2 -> 11.9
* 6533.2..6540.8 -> 12.3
